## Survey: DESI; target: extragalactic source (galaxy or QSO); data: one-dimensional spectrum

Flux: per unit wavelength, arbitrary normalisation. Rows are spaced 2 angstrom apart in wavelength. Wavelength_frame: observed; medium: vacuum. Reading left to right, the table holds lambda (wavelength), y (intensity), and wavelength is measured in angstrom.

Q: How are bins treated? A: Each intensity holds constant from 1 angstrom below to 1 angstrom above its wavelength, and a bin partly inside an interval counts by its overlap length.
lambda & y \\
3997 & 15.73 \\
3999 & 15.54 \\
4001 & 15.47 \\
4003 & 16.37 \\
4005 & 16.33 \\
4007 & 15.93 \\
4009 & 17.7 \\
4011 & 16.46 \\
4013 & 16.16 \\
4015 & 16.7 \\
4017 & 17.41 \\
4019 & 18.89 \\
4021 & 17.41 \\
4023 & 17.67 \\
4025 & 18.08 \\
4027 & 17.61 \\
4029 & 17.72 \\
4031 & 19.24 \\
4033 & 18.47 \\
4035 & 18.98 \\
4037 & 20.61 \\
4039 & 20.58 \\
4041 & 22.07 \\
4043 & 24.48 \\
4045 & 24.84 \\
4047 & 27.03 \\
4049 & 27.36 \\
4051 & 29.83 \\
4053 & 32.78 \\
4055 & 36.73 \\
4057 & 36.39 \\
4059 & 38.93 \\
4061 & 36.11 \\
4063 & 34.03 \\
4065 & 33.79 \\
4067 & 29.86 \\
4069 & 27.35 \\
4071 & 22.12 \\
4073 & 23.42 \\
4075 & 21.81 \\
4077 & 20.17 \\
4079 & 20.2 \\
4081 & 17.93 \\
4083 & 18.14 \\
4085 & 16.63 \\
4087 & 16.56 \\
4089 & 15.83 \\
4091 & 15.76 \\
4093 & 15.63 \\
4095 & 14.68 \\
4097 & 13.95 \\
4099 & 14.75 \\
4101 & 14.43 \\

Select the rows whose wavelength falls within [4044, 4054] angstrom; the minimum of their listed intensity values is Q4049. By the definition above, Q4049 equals 24.84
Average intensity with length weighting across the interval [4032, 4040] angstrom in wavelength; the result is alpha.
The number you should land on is 19.7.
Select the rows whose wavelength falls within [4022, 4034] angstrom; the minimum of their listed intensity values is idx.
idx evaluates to 17.61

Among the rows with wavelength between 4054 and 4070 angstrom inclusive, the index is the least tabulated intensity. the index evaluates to 27.35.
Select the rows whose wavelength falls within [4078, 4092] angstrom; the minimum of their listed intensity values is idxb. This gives 15.76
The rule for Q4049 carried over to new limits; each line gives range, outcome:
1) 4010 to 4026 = 16.16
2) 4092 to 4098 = 13.95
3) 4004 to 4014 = 15.93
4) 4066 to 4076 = 21.81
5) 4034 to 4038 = 18.98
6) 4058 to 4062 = 36.11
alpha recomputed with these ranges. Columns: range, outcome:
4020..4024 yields 17.5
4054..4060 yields 37.3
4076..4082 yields 19.4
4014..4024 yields 17.6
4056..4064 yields 36.4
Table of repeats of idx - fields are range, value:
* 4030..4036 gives 18.47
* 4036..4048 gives 20.58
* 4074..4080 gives 20.17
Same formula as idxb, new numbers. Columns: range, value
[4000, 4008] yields 15.47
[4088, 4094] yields 15.63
